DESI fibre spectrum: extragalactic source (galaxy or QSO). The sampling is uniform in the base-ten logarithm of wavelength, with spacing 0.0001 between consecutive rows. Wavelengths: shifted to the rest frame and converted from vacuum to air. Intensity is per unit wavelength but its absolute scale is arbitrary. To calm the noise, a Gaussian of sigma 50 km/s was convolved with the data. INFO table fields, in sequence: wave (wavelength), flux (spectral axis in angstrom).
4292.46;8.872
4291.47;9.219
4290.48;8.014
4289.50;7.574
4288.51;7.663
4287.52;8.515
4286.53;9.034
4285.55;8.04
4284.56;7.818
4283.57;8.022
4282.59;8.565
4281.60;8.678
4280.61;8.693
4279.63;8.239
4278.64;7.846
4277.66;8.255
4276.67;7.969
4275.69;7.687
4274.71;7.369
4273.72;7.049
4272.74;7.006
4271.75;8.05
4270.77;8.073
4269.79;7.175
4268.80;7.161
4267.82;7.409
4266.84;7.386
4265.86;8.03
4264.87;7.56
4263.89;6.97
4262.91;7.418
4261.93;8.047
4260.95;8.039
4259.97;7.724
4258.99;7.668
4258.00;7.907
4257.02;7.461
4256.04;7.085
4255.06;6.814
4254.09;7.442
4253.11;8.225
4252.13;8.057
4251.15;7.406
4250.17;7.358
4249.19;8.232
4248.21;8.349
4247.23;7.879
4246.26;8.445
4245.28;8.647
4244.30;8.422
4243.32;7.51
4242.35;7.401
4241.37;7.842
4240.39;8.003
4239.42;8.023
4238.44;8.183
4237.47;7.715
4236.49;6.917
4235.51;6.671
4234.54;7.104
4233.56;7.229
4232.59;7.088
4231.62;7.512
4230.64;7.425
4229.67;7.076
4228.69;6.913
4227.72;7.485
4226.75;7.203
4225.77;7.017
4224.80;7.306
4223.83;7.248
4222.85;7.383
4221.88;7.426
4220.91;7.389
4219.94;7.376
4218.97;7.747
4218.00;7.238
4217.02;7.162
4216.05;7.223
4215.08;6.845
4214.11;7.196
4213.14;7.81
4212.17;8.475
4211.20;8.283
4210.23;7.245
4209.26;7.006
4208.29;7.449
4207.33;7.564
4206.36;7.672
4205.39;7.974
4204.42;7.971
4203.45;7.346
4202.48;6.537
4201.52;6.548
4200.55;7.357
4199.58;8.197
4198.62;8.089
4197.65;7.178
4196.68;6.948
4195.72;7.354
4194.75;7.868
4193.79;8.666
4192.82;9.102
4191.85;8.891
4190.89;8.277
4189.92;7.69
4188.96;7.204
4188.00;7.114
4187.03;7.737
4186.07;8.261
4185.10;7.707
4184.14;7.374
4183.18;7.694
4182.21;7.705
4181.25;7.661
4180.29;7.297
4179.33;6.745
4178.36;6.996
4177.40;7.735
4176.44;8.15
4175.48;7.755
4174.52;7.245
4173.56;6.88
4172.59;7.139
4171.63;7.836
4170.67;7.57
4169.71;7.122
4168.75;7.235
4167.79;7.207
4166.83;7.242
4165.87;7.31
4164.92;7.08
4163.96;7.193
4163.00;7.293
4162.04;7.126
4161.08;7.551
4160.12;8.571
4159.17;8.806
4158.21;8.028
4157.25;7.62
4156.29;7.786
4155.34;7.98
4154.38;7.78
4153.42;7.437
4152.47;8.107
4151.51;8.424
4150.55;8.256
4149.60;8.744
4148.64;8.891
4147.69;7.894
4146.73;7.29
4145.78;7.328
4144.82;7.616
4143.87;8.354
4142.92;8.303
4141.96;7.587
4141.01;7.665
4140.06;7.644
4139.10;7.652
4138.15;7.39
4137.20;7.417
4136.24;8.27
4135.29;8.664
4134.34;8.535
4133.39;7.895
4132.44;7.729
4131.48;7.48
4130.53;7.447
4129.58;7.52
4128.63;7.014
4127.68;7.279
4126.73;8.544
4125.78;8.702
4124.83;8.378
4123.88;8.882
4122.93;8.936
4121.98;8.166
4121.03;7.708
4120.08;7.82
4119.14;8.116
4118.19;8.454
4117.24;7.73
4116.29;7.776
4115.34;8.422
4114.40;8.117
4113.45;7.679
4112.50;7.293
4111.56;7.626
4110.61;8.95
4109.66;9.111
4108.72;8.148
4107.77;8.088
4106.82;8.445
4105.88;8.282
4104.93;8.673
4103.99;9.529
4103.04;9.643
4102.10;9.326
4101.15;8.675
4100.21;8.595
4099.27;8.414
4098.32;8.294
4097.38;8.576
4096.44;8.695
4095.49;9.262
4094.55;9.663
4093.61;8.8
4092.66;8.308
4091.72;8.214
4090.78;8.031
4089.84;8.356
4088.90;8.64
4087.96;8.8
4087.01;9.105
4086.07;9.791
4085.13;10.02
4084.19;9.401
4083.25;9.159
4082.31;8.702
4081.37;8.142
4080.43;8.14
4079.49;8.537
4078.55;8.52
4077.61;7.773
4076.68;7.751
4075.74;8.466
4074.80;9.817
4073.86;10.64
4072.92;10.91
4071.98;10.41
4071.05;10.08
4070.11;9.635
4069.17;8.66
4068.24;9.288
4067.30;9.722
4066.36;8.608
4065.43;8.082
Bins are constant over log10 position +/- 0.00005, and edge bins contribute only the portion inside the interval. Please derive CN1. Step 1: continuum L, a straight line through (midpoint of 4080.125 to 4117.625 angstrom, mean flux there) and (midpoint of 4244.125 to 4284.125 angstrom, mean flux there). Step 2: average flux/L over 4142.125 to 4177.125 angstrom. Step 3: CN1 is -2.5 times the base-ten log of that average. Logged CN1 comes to 0.08 mag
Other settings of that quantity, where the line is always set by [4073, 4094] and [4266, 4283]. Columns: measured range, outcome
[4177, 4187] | 0.11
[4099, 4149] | 0.06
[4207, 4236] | 0.11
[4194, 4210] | 0.10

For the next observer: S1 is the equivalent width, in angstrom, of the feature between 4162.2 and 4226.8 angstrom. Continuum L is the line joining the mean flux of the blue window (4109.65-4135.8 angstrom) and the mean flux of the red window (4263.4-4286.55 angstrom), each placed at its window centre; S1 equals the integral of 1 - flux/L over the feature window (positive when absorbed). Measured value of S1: 3.5 angstrom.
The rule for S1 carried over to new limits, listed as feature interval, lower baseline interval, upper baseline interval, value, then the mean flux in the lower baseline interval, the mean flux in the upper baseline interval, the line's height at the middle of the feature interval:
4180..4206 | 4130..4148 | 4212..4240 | -0.6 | 7.79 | 7.35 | 7.52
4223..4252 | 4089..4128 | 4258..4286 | 1.3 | 8.44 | 7.78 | 7.92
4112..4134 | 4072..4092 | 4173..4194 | 1.2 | 8.94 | 7.71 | 8.44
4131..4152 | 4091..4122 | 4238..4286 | 0.9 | 8.44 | 7.81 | 8.3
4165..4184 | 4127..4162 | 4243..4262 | 1.2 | 7.88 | 7.83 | 7.87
